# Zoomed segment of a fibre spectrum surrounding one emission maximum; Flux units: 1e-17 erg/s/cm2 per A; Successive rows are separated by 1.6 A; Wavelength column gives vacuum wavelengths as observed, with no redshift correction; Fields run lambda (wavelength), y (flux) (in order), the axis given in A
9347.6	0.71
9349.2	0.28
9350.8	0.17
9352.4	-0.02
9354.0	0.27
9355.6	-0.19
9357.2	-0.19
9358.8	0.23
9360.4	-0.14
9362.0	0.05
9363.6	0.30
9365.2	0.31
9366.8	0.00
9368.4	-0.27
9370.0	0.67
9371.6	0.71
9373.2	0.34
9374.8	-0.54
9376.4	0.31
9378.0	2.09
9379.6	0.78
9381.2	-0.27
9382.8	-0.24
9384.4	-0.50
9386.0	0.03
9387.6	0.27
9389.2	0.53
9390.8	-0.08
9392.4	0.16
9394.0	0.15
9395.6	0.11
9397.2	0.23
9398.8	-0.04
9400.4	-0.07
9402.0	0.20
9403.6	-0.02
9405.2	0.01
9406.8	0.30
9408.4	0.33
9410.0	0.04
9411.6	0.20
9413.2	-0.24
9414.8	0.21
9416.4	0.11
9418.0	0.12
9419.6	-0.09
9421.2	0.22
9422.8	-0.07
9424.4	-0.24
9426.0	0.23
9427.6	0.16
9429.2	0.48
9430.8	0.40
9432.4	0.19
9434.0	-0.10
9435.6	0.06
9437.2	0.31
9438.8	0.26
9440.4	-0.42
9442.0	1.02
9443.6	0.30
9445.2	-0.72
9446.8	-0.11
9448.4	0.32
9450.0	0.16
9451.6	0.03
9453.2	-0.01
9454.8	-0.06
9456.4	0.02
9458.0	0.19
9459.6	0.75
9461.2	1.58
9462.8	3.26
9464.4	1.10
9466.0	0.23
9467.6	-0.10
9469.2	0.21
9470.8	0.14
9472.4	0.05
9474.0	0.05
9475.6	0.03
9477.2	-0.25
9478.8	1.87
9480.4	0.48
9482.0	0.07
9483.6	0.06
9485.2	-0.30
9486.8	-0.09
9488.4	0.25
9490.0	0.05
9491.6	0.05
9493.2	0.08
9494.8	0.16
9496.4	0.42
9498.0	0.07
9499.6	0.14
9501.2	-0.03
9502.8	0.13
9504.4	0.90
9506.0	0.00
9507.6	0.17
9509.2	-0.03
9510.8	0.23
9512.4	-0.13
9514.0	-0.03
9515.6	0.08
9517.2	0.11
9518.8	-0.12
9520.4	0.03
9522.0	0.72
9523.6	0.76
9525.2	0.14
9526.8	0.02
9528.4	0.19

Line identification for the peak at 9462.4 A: [O III] 5007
